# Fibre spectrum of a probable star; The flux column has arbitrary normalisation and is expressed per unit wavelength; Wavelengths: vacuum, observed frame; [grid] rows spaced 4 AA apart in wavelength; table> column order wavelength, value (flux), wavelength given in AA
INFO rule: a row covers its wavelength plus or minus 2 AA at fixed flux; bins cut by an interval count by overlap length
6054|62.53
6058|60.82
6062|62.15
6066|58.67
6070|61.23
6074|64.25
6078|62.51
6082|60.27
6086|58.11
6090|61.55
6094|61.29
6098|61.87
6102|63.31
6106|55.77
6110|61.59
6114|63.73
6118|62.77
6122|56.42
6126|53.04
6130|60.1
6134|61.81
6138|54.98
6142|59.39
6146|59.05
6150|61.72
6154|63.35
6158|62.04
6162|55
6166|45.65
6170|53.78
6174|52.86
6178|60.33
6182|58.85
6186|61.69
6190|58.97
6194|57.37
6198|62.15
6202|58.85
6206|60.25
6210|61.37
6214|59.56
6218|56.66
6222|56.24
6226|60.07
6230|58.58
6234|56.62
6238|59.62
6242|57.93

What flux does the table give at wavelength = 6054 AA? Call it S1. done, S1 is 62.53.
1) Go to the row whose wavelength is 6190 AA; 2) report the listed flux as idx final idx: 58.97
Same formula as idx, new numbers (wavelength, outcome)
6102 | 63.31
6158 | 62.04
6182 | 58.85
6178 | 60.33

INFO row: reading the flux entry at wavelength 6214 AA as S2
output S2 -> 59.56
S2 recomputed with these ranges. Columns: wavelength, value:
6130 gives 60.1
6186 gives 61.69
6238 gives 59.62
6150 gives 61.72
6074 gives 64.25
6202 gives 58.85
